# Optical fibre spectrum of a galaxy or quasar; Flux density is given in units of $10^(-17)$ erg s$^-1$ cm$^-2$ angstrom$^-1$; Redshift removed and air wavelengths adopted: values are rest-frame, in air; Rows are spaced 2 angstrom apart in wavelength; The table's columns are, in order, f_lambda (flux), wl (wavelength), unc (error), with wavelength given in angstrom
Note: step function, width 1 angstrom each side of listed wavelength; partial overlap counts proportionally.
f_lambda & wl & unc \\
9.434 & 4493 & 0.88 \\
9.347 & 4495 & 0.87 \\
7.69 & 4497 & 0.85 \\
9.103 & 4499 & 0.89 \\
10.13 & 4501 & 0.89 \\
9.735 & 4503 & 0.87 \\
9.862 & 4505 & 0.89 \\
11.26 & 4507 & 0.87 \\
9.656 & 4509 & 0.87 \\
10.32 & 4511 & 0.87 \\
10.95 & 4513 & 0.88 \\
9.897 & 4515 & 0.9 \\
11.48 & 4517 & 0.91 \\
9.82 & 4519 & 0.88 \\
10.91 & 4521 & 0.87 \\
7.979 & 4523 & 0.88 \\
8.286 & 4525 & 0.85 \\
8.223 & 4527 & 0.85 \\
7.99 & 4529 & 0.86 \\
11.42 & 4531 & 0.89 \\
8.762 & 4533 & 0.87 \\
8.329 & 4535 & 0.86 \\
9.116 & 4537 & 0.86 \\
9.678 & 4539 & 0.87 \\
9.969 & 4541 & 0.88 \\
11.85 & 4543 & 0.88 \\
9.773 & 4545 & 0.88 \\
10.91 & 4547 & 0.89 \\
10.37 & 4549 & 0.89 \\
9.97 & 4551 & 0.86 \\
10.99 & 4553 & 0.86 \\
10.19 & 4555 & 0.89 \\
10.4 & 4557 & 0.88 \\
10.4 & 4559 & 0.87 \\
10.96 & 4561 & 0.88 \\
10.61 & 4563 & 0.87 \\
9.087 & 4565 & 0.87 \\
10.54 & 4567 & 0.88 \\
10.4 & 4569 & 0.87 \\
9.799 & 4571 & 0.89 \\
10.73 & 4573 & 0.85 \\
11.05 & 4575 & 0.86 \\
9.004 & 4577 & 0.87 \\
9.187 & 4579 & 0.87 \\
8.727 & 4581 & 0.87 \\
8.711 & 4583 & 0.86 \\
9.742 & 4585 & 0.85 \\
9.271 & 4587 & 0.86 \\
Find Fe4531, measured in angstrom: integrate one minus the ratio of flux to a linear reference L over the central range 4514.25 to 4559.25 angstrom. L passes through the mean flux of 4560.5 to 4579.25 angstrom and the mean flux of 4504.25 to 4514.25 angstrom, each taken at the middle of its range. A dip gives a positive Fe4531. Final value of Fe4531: 1.9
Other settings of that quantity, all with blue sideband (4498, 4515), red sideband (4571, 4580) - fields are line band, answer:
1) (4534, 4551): 0.1 angstrom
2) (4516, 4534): 1.2 angstrom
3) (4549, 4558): -0.3 angstrom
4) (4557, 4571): -0.4 angstrom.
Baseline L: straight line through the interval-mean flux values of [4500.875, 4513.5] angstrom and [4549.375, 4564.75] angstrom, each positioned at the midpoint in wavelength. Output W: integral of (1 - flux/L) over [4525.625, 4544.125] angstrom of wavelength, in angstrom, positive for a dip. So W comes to 1.6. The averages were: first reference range 10.3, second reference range 10.4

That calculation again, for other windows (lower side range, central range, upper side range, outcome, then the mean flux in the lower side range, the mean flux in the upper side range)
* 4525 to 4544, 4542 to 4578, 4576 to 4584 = -5.0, 9.42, 8.91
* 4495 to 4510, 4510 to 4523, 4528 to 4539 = -1.3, 9.61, 9.17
